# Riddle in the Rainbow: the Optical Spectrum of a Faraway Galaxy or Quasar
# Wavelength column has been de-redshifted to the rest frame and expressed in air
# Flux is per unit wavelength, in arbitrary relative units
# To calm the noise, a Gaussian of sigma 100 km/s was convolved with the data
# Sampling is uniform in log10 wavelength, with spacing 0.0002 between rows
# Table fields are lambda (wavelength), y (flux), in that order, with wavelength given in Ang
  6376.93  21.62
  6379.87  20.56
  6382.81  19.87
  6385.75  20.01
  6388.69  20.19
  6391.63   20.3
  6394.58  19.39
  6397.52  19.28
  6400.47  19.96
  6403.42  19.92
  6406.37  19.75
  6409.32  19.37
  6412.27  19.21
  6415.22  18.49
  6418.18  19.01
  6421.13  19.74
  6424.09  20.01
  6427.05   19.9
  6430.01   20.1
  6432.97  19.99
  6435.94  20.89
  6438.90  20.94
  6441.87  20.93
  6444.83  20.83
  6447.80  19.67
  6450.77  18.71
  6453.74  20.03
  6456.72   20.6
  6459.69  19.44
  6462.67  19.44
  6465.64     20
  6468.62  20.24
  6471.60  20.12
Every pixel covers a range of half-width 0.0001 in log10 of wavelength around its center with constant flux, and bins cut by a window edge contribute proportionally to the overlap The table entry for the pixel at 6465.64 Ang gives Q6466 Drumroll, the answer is 20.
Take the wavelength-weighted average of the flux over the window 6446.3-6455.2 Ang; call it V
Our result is 19.5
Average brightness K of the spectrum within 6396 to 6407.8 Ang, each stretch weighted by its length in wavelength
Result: 19.7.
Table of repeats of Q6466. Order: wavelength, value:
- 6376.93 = 21.62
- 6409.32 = 19.37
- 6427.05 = 19.9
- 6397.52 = 19.28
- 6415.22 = 18.49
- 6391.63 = 20.3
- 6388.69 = 20.19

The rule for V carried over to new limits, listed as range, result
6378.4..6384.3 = 20.2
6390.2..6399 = 19.6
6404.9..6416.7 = 19.2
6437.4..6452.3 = 20.2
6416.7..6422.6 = 19.4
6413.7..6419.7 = 18.8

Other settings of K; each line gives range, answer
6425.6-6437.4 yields 20.2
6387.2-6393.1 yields 20.3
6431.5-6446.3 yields 20.7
